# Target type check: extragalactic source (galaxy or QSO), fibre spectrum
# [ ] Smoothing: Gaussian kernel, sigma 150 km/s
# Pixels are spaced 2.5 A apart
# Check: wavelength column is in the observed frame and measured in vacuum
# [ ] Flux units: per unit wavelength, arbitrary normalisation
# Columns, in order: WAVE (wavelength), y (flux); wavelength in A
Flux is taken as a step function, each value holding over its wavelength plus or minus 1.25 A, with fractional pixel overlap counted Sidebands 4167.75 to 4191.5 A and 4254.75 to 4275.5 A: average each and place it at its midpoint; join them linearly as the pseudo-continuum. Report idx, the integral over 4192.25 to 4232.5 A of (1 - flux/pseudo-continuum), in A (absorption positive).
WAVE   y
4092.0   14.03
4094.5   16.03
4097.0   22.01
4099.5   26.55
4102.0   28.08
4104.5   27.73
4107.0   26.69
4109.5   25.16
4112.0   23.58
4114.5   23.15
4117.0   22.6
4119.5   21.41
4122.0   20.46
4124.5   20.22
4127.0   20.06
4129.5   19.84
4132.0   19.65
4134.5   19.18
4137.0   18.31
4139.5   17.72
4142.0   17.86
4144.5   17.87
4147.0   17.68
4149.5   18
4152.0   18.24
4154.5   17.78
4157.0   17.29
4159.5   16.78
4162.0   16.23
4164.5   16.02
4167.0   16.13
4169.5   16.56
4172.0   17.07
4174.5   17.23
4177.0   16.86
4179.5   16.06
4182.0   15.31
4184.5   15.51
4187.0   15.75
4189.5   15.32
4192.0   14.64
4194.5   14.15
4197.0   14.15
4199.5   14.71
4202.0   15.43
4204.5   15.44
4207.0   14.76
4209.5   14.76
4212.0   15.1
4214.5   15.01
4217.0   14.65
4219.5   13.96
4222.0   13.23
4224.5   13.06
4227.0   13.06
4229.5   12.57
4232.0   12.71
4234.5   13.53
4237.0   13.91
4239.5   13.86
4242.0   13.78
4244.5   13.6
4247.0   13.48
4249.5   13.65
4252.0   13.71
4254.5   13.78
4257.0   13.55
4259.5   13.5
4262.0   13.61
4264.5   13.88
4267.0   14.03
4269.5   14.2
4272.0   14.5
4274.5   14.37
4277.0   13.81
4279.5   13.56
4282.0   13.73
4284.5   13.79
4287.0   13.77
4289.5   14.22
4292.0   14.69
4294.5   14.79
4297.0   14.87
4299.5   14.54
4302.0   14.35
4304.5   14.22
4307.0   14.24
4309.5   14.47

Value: 2.9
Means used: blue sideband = 16.1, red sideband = 13.9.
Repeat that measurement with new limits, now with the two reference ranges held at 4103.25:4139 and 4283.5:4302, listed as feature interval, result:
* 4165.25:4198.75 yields 6.1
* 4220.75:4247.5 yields 5.7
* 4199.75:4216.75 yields 2.9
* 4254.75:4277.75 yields 2.4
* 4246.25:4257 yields 1.7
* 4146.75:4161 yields 2.0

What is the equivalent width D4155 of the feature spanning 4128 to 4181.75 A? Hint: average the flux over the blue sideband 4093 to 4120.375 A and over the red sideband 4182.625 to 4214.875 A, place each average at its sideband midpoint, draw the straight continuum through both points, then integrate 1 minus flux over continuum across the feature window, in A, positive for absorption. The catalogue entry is 4.7 A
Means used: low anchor 23.9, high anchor 15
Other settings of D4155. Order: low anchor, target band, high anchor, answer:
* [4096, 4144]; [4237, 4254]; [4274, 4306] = 2.67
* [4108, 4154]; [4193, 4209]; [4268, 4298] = 2.37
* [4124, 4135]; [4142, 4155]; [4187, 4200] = 0.26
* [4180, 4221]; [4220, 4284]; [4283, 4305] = 4.28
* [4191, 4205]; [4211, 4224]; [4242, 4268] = 0.06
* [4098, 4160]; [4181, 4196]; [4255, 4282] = 2.37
